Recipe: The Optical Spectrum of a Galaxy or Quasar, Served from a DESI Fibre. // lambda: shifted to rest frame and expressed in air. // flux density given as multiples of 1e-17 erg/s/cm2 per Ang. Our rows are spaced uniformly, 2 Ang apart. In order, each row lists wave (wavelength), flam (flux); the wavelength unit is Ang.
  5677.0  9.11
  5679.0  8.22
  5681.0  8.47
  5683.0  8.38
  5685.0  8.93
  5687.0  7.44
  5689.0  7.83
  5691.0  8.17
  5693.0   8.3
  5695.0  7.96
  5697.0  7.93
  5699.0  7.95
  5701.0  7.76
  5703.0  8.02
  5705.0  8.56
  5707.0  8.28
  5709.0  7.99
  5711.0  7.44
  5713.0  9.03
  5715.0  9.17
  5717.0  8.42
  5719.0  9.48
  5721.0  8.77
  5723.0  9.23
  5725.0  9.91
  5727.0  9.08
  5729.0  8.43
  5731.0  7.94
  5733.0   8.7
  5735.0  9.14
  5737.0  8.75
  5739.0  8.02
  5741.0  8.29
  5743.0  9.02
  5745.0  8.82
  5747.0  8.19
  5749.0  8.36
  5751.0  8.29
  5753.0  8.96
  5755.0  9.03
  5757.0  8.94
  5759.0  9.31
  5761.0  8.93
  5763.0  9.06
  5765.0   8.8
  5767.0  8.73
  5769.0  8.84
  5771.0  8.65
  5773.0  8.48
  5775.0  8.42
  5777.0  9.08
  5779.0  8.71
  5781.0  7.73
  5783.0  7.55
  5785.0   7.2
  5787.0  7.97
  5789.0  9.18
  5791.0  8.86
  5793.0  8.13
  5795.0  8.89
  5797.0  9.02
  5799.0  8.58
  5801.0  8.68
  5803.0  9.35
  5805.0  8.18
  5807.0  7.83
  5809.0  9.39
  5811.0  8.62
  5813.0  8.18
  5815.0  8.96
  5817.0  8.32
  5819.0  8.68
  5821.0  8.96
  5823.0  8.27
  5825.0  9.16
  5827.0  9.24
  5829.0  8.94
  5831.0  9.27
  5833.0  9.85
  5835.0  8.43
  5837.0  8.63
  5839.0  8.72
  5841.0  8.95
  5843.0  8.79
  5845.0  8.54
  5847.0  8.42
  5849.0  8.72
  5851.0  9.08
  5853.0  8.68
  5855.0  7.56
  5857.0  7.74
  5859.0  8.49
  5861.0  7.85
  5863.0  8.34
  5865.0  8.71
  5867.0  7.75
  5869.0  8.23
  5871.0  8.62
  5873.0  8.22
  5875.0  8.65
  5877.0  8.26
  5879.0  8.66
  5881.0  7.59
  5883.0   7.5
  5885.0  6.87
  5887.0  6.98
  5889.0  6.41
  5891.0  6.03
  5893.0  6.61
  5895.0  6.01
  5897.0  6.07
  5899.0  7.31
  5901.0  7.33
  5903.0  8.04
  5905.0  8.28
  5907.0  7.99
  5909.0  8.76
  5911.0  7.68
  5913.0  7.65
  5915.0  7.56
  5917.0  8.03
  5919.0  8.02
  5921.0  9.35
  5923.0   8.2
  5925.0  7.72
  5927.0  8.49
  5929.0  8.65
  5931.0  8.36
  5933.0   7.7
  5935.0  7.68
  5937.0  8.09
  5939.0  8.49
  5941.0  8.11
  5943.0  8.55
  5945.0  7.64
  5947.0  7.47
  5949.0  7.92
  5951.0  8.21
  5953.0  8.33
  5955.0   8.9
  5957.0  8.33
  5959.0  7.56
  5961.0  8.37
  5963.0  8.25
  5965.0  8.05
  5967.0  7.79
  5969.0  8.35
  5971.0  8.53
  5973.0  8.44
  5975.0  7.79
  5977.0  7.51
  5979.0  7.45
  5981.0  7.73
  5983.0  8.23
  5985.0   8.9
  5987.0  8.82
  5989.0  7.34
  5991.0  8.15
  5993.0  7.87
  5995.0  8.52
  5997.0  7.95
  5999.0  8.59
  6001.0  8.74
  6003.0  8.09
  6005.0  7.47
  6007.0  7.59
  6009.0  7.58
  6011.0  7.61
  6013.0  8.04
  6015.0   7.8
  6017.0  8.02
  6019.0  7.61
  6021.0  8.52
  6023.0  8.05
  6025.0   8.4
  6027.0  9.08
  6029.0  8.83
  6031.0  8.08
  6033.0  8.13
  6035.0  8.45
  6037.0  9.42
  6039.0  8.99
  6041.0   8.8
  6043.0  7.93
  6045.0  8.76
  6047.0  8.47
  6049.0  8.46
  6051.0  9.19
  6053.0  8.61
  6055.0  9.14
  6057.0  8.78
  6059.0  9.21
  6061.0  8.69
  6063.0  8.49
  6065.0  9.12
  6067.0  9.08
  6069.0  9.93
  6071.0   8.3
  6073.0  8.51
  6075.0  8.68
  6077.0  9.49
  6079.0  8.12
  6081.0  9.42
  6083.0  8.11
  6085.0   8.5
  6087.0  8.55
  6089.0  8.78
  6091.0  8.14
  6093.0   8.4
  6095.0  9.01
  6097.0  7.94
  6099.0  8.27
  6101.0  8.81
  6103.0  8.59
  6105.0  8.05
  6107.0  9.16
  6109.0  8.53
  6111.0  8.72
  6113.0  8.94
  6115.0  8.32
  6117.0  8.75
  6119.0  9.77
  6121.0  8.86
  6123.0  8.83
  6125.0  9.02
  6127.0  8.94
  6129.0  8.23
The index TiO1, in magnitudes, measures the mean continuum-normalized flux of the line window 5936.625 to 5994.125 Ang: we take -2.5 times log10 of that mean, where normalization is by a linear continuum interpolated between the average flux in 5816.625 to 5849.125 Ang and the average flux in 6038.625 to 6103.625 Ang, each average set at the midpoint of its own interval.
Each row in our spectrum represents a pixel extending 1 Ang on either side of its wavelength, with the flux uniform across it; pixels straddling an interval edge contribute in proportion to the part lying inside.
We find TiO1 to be 0.084 mag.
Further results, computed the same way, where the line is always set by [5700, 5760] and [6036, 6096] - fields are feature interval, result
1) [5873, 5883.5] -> 0.07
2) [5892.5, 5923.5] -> 0.14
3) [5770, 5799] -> 0.03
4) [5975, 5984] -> 0.13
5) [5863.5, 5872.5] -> 0.05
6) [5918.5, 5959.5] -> 0.07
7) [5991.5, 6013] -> 0.10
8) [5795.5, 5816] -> 0.00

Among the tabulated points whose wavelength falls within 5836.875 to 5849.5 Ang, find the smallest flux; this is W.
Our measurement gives 8.42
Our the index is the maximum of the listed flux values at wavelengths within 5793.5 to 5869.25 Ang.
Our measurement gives 9.85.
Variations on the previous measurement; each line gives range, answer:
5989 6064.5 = 9.42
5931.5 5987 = 8.9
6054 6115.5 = 9.93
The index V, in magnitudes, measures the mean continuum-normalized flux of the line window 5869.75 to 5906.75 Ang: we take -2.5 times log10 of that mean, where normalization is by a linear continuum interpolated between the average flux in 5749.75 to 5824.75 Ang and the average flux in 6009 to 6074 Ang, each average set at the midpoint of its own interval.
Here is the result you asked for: 0.16 mag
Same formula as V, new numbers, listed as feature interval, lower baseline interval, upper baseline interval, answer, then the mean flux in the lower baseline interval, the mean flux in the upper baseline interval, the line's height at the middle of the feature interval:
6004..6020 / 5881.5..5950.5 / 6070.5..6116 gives 0.06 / 7.7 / 8.58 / 8.18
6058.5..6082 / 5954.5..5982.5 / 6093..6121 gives -0.05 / 8.06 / 8.68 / 8.51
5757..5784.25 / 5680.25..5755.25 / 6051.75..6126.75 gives -0.01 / 8.48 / 8.75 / 8.52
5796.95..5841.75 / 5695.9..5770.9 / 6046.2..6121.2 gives -0.02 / 8.64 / 8.73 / 8.66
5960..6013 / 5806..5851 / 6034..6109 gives 0.09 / 8.77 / 8.71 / 8.73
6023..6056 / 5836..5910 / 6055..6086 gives 0.01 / 7.93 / 8.84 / 8.7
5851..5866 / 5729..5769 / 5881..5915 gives -0.09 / 8.7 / 7.24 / 7.63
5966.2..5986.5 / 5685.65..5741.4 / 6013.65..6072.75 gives 0.06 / 8.43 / 8.63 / 8.59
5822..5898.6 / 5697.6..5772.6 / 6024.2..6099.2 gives 0.07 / 8.65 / 8.7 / 8.67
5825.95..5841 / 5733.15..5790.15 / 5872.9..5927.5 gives -0.12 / 8.59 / 7.64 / 8.1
